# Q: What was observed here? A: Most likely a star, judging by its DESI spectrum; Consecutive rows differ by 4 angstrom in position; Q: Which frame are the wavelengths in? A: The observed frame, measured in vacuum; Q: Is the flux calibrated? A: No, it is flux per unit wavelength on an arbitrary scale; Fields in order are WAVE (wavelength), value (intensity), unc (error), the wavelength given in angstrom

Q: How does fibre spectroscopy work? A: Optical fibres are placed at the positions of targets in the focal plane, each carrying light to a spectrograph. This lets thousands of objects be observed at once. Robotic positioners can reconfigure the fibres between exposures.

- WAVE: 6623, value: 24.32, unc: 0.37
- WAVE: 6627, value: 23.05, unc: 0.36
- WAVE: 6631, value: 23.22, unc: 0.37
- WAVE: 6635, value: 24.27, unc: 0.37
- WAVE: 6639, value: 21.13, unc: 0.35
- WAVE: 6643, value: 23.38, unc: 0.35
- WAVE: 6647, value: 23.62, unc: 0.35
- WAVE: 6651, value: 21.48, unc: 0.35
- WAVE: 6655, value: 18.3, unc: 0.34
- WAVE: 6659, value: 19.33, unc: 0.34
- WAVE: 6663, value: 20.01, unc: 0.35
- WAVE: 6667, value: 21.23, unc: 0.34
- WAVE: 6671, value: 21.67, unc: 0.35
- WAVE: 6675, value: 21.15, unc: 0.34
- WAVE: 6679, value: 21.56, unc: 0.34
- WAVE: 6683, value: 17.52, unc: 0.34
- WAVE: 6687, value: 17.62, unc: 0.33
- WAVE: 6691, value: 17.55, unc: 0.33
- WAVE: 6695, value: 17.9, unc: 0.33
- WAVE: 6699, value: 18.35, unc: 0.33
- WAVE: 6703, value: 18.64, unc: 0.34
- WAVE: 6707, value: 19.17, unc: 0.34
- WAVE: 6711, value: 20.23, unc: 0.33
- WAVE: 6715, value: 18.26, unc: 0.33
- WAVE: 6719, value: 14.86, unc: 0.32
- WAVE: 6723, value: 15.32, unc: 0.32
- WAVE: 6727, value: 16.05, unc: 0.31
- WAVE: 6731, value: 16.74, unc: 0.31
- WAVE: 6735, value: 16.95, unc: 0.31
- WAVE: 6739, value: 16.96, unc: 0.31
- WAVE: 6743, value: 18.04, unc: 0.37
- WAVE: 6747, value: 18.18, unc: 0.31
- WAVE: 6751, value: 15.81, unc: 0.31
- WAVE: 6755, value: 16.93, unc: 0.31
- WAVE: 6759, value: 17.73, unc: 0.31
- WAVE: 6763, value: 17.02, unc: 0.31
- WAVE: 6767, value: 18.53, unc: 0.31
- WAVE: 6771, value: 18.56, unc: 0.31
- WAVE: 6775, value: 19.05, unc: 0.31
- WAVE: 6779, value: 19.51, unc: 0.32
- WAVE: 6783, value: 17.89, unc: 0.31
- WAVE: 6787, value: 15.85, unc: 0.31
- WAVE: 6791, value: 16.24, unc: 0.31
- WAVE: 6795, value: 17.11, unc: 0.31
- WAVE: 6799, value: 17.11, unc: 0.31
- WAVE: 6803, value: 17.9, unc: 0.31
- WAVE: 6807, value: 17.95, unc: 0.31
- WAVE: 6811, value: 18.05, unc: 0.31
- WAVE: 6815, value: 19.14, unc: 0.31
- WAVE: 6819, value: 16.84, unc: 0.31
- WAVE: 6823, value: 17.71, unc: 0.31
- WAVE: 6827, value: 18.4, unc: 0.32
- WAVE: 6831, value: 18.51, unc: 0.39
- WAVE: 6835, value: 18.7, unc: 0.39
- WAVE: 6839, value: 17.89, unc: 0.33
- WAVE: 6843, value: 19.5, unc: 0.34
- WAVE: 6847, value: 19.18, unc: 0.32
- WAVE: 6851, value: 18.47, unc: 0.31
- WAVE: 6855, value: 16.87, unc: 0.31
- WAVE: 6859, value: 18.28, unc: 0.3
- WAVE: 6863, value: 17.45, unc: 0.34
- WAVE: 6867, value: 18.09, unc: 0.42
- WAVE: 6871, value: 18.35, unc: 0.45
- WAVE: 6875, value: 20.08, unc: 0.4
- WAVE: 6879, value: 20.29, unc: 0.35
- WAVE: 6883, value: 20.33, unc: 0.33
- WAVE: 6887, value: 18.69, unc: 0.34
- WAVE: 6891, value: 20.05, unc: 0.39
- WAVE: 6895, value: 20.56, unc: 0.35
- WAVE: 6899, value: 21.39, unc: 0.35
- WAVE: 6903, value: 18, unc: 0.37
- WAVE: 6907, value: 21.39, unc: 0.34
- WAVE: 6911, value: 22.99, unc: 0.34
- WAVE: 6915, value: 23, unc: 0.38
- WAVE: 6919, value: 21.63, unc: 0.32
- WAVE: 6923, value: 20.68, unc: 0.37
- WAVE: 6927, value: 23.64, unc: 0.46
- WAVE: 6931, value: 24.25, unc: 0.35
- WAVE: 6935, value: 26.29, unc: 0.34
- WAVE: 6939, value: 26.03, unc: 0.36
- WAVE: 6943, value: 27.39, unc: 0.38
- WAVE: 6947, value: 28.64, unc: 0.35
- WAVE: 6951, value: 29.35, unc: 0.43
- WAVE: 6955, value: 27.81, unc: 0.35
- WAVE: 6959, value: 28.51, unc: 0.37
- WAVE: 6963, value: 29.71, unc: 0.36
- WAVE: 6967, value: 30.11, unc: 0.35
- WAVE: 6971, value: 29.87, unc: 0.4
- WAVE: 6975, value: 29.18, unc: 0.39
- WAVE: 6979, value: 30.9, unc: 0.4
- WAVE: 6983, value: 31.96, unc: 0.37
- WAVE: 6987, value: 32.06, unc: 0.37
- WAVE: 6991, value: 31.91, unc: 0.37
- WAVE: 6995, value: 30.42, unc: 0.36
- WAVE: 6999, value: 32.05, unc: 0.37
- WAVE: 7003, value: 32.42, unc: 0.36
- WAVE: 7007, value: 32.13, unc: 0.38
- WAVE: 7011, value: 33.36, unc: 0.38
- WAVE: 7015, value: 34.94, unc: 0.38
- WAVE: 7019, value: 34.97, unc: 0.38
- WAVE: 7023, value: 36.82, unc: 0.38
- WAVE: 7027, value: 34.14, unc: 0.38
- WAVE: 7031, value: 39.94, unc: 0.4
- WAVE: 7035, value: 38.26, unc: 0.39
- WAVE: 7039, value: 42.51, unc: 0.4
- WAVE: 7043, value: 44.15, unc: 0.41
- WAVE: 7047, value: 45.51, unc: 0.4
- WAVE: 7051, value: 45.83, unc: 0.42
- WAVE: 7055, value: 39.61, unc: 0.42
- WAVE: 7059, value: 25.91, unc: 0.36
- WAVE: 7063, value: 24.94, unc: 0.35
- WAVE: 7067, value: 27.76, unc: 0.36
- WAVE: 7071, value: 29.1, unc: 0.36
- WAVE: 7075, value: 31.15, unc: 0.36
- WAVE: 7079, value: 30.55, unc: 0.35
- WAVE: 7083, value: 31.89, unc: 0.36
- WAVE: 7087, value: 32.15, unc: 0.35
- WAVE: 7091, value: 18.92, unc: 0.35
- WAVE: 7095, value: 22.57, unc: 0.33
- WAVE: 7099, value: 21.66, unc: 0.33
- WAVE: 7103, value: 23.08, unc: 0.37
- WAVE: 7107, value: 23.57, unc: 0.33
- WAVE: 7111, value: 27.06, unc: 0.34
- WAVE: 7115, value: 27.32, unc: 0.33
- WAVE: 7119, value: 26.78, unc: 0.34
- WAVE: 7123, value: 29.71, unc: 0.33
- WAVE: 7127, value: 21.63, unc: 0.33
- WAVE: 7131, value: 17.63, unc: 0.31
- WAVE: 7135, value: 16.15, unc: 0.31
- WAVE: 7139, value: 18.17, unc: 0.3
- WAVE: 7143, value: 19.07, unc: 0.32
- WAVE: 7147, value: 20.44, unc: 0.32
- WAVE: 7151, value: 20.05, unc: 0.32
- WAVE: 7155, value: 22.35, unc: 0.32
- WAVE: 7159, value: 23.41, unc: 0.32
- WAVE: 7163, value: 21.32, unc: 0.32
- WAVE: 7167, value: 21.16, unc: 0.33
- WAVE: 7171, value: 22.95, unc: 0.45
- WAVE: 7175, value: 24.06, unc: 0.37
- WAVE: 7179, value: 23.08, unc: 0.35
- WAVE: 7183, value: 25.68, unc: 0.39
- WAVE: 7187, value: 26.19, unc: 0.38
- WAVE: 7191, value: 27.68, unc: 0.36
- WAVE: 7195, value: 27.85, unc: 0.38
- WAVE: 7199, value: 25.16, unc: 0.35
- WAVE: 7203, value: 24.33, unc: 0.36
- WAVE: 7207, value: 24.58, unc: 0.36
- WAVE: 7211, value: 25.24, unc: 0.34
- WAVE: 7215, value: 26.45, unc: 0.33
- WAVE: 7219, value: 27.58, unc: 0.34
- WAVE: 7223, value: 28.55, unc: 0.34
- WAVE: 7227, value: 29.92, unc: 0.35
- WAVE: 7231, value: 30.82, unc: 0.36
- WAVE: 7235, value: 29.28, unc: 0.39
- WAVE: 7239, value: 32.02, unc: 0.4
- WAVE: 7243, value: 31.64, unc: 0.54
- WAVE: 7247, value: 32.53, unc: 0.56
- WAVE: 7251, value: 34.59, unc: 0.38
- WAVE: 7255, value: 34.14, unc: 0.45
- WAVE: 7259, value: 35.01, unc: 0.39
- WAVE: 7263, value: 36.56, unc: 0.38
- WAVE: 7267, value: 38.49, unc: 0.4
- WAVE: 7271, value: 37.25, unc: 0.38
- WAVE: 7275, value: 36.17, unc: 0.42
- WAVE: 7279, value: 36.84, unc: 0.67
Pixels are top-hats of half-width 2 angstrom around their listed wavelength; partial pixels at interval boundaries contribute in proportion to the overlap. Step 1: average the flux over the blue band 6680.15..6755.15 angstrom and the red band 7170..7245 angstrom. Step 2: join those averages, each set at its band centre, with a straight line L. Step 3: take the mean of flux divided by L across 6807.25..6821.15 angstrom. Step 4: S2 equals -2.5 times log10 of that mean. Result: 0.08 mag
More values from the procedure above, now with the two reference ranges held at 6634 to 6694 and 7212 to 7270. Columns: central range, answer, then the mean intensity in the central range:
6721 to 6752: 0.293 mag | 16.8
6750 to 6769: 0.284 mag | 17.3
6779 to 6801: 0.324 mag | 17.1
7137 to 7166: 0.409 mag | 20.7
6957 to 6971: -0.118 mag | 29.5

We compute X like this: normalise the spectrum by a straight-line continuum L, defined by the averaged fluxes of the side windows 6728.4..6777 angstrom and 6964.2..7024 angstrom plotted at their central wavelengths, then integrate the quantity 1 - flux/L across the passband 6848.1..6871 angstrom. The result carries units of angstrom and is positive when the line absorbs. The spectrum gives 5.77 angstrom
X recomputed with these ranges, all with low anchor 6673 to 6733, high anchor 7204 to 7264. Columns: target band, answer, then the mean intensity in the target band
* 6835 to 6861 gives 3.7 angstrom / 18.4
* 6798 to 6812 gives 1.8 angstrom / 17.8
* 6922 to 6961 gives -4.6 angstrom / 26.4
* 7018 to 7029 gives -4.2 angstrom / 35.3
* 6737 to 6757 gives 2.0 angstrom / 17.2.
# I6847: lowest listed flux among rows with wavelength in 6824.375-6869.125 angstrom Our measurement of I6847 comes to 16.87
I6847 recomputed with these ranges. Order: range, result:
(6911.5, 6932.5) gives 20.68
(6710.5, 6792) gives 14.86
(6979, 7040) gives 30.42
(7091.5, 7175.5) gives 16.15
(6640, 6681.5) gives 18.3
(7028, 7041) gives 38.26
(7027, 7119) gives 18.92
